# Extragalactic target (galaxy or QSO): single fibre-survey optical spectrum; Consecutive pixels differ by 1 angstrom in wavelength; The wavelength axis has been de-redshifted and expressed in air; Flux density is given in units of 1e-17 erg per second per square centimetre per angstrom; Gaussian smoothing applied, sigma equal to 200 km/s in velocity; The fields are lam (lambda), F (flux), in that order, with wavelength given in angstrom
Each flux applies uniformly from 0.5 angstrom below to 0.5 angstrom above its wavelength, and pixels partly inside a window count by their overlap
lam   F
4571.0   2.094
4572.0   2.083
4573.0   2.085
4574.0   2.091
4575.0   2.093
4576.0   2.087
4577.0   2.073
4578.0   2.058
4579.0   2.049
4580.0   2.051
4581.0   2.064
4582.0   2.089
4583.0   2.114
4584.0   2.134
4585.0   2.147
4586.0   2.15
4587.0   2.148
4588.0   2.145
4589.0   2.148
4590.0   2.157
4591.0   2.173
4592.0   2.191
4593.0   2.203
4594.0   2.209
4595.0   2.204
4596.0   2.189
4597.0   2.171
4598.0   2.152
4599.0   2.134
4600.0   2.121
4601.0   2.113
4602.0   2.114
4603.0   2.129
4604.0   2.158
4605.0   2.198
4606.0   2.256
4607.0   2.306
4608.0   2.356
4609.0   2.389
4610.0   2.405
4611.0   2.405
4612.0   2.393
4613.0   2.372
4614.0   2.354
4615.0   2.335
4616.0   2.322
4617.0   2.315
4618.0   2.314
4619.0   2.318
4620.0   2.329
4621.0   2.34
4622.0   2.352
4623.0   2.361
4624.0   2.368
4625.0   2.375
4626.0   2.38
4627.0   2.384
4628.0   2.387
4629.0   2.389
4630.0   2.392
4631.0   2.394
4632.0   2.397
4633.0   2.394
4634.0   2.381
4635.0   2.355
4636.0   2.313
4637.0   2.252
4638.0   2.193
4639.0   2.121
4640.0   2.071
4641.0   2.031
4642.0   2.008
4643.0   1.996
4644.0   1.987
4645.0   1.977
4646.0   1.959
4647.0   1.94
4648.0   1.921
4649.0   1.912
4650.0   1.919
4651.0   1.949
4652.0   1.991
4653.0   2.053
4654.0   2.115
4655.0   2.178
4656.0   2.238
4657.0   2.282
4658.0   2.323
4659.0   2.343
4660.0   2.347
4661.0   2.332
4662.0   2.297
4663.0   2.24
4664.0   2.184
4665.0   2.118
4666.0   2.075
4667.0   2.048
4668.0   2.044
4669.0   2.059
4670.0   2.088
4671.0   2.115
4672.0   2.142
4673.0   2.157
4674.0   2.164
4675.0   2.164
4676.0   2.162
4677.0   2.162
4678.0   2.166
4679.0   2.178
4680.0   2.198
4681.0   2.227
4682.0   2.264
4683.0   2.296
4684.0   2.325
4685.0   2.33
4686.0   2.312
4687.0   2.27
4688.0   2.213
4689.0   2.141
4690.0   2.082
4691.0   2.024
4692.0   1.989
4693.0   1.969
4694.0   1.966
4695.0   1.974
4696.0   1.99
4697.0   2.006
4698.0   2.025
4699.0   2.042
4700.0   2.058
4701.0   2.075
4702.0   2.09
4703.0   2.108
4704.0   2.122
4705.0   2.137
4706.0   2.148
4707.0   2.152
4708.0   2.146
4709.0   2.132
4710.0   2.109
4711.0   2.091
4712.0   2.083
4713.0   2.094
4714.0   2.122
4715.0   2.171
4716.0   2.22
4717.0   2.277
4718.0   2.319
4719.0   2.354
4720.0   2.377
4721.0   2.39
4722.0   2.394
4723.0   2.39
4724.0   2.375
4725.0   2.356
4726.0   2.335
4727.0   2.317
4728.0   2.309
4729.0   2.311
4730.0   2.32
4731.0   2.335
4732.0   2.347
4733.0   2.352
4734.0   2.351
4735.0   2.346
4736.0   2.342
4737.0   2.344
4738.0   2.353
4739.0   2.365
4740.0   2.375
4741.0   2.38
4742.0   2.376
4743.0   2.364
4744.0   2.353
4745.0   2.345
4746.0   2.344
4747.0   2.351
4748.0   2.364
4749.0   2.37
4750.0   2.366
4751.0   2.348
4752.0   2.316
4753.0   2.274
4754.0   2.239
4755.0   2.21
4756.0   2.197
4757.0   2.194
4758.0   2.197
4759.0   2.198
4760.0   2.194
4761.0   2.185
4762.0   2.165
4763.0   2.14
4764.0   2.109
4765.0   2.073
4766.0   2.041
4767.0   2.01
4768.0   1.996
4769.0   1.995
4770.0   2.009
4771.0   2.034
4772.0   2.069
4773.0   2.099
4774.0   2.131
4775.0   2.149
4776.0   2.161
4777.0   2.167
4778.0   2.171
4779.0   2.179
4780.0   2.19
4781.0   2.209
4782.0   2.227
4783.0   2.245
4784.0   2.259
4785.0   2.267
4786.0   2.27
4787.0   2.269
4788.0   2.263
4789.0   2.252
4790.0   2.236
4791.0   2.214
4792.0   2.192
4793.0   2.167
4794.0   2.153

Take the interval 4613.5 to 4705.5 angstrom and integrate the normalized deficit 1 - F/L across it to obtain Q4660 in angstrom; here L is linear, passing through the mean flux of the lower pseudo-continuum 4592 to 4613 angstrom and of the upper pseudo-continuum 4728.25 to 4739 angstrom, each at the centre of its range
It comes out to 4.0 angstrom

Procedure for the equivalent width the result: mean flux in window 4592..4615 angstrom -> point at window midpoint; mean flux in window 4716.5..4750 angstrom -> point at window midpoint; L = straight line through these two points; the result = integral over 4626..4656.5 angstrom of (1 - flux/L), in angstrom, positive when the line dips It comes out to 1.57 angstrom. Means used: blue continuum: 2.24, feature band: 2.16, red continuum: 2.35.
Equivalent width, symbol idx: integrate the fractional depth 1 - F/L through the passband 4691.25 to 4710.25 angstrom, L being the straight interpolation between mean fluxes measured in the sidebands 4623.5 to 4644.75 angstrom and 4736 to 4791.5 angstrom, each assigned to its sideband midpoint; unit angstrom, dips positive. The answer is 1.5 angstrom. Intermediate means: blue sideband 2.26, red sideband 2.22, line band 2.06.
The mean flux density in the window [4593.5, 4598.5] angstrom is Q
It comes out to 2.19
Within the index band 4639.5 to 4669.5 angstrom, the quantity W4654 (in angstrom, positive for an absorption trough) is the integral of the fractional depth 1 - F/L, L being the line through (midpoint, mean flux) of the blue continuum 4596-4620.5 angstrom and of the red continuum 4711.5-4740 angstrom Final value 2.4 angstrom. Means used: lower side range 2.27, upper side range 2.31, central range 2.1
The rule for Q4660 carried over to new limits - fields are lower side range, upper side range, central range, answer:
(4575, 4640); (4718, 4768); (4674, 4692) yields 0.6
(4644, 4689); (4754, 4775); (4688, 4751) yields -2.9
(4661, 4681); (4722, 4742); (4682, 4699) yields 0.7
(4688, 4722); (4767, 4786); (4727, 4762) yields -2.9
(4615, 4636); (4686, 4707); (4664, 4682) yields 0.3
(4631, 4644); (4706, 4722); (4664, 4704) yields 1.5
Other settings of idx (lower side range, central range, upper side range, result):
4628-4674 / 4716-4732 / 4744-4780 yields -1.2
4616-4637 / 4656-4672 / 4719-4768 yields 1.0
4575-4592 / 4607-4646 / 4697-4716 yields -3.3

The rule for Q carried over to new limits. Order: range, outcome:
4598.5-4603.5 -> 2.12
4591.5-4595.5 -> 2.2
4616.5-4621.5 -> 2.32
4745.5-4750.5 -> 2.36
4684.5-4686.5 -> 2.32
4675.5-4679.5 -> 2.17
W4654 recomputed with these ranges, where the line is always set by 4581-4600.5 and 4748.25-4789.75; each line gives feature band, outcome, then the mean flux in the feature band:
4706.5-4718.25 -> 0.1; 2.16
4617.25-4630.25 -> -1.2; 2.36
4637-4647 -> 0.5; 2.04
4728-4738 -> -0.7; 2.34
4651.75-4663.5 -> -0.4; 2.23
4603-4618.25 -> -1.1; 2.32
